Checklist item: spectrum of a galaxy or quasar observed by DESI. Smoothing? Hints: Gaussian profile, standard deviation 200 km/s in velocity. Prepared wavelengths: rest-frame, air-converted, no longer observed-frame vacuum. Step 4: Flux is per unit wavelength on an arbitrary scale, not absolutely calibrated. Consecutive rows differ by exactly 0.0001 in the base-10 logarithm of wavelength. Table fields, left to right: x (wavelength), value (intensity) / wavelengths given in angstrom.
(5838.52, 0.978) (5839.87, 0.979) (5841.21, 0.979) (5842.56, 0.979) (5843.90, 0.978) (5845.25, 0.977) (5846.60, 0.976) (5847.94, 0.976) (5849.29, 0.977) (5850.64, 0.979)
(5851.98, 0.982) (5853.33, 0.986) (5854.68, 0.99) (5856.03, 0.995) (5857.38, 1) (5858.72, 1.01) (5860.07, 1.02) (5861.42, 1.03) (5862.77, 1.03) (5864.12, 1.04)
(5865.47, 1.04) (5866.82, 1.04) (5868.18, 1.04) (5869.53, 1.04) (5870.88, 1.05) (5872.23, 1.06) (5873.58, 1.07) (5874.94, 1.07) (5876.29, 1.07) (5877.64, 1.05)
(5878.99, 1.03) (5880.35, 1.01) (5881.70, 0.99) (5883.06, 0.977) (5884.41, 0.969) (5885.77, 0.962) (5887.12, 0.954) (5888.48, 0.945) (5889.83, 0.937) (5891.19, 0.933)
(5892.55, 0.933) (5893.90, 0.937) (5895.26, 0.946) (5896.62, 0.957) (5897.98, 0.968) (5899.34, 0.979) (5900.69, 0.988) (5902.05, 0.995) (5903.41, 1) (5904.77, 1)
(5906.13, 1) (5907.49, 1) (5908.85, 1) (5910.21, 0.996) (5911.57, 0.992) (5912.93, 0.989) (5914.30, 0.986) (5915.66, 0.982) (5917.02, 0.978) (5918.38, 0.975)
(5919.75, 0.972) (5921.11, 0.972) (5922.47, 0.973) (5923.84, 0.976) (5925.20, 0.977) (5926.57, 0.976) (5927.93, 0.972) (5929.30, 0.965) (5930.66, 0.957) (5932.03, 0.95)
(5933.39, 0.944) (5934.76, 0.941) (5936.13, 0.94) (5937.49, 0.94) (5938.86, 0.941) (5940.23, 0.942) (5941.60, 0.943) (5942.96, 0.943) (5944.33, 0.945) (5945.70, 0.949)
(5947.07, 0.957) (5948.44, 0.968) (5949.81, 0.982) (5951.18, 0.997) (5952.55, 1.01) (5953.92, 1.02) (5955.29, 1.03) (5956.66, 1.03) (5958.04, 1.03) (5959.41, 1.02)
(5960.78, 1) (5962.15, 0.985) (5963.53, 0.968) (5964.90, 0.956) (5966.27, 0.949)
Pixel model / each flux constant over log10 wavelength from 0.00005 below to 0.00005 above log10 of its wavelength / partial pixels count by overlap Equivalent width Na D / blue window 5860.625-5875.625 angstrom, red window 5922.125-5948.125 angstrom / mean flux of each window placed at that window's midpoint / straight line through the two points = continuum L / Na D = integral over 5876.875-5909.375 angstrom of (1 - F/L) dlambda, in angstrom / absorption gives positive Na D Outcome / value 1.1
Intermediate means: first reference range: 1.05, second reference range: 0.954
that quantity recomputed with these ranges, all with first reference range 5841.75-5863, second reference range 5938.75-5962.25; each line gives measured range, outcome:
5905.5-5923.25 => 0.0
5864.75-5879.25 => -0.9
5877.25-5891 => 0.1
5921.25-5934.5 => 0.3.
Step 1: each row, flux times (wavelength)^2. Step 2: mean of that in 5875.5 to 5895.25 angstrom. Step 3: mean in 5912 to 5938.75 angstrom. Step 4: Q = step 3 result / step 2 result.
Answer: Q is 1.00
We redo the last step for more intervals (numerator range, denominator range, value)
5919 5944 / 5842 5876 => 0.97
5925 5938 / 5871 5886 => 0.95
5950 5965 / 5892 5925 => 1.04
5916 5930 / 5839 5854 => 1.02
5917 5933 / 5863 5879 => 0.94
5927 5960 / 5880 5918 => 1.01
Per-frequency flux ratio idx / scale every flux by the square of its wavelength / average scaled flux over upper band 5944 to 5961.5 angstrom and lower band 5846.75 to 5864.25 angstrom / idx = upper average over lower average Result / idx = 1.0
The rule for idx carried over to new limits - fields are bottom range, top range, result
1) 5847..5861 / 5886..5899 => 0.97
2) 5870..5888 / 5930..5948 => 0.95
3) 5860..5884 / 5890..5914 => 0.95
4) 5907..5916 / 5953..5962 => 1.04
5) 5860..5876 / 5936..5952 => 0.94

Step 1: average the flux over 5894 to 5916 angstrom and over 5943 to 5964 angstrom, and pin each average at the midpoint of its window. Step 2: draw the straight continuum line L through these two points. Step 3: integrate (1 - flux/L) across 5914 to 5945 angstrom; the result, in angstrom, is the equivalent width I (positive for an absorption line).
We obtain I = 0.9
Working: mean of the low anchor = 0.985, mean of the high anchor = 0.991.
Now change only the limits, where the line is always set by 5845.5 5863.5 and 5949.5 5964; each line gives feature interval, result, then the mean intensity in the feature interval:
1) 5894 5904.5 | 0.3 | 0.975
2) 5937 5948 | 0.7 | 0.945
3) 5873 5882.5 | -0.4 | 1.04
